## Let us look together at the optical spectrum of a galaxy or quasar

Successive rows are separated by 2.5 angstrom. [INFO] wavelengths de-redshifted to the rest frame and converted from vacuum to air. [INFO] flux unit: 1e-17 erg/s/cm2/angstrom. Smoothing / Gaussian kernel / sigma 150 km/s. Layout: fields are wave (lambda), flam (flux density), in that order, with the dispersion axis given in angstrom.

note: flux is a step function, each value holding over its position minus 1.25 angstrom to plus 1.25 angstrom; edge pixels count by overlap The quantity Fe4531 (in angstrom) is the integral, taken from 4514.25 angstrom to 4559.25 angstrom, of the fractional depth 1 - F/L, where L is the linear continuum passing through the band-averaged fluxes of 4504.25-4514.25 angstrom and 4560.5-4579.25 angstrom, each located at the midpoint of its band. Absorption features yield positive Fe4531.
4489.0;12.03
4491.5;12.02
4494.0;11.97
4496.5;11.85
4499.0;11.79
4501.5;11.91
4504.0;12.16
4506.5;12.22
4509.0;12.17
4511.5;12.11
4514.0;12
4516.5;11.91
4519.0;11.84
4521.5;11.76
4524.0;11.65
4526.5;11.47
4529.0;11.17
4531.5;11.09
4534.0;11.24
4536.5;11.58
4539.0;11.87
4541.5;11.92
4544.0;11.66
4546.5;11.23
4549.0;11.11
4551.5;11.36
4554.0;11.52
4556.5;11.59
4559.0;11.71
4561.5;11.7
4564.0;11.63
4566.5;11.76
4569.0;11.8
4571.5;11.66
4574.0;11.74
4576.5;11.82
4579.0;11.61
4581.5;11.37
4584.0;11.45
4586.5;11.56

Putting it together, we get 1.5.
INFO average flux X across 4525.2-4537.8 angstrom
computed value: 11.3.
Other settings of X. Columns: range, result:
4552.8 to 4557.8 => 11.6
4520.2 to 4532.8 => 11.4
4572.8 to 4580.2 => 11.7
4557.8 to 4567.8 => 11.7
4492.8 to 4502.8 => 11.9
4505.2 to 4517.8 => 12.1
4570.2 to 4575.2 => 11.7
